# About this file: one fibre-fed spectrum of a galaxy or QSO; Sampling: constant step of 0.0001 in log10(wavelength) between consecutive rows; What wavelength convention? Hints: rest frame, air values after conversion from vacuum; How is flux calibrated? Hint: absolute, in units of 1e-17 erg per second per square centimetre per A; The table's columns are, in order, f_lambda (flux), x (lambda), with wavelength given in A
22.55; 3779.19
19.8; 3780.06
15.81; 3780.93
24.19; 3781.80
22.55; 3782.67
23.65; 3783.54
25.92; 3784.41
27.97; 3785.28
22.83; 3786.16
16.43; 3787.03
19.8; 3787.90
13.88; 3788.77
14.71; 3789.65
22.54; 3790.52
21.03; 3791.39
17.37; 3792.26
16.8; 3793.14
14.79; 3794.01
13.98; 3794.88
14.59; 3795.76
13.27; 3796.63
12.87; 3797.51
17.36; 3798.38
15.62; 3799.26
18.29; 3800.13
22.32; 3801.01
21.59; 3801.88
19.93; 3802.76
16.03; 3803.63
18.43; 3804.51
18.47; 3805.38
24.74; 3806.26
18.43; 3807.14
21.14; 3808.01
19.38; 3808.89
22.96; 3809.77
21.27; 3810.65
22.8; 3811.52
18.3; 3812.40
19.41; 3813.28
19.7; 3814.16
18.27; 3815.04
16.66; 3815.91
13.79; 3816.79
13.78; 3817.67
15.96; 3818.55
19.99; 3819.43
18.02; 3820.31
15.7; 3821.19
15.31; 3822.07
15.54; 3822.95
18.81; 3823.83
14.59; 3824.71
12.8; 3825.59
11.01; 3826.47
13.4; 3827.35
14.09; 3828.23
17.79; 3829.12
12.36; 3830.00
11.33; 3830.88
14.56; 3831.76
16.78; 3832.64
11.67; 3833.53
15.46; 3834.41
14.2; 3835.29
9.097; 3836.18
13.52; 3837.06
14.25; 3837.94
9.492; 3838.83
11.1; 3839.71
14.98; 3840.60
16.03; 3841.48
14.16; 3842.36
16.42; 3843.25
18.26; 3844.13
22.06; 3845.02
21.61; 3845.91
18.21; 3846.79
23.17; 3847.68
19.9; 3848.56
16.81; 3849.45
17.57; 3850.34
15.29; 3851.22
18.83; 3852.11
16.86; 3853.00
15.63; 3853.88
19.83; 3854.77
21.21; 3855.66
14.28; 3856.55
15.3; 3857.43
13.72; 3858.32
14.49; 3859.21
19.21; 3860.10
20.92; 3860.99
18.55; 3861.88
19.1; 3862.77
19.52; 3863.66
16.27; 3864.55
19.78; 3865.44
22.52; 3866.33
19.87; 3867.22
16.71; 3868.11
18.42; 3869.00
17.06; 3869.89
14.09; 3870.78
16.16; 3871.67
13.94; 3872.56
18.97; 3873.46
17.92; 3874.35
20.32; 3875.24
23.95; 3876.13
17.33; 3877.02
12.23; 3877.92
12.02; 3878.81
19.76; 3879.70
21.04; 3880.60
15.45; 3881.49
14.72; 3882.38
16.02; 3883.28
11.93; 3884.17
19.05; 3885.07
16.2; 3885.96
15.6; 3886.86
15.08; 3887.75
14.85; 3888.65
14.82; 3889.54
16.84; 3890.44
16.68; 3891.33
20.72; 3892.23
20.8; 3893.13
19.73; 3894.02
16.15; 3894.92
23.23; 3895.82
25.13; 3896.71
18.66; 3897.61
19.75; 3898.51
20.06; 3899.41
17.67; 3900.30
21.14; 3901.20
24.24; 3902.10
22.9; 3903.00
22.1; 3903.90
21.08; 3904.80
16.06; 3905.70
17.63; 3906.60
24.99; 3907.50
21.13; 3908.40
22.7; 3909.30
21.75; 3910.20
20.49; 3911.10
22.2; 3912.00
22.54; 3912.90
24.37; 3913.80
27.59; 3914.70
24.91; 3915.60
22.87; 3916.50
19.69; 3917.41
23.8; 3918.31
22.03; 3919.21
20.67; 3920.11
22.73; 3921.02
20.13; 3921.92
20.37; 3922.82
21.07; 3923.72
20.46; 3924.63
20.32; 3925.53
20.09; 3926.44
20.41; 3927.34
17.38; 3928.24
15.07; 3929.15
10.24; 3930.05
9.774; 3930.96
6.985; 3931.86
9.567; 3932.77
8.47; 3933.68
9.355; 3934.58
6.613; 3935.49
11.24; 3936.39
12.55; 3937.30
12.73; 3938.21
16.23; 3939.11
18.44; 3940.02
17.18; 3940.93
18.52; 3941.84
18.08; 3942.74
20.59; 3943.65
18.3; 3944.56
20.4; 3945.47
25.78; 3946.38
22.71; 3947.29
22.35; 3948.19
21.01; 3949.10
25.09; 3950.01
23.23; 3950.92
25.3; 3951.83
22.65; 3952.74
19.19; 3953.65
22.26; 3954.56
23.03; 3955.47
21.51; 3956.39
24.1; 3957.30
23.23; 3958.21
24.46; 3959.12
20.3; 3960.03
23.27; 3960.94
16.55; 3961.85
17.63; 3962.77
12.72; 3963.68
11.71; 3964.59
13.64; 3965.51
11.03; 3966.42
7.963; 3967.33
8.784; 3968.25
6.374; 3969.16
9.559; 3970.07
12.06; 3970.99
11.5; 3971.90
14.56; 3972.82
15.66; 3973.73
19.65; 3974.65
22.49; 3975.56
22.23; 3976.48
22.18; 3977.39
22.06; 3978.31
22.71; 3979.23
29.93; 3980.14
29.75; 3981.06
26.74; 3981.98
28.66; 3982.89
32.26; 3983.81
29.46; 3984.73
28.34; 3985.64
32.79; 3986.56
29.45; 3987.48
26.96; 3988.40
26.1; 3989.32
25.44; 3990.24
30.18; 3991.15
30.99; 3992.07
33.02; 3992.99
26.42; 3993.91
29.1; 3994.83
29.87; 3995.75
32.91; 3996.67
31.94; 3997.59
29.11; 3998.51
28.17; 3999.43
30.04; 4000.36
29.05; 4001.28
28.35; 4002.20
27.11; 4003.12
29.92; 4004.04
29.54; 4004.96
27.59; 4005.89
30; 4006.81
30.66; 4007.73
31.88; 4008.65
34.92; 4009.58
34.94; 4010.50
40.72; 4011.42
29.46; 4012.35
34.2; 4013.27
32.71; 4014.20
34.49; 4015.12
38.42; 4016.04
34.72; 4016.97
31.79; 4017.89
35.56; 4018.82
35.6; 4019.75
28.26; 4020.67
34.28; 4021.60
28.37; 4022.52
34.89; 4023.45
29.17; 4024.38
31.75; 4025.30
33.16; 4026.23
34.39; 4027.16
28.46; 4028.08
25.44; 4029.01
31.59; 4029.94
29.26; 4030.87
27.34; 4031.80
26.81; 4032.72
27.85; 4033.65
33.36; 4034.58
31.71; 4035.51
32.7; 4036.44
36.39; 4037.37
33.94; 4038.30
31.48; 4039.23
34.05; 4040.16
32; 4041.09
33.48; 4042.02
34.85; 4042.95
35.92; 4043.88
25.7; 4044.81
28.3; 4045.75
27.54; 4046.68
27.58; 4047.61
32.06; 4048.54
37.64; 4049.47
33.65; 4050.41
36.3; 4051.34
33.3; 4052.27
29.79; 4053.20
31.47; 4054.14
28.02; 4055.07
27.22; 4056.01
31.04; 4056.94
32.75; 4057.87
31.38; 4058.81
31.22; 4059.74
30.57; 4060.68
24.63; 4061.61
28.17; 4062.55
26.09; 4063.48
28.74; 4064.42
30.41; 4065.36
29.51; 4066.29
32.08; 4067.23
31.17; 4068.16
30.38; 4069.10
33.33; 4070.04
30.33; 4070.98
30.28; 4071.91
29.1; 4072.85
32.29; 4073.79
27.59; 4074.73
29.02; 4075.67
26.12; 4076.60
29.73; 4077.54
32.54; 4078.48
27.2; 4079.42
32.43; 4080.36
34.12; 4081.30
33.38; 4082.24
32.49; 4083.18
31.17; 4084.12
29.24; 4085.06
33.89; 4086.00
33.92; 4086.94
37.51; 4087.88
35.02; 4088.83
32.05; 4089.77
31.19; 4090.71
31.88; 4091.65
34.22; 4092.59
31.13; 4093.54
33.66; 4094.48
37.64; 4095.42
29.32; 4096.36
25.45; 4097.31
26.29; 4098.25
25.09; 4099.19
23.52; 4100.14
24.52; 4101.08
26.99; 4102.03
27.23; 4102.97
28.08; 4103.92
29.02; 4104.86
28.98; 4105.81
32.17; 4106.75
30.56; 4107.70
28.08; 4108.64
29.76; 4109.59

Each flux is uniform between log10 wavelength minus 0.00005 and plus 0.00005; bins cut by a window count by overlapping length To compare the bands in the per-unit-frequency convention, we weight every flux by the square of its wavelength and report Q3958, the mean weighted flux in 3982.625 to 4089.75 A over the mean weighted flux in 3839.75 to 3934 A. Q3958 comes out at 1.81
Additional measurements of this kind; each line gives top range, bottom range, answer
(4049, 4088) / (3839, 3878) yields 1.94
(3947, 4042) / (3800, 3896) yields 1.68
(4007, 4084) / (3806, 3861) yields 2.10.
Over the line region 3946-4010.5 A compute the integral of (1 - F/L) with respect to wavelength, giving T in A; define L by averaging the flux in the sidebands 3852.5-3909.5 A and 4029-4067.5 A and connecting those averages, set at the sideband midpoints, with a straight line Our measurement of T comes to 4.59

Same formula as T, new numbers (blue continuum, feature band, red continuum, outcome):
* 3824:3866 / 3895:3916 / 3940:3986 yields -4.1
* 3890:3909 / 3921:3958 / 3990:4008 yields 9.3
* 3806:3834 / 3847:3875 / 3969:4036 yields 2.3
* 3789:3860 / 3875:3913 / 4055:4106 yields 2.8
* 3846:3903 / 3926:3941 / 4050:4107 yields 6.0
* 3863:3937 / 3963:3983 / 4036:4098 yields 5.8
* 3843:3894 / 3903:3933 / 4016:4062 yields 2.3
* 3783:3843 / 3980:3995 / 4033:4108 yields -1.6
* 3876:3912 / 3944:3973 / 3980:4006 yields 8.2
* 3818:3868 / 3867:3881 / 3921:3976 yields -0.7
